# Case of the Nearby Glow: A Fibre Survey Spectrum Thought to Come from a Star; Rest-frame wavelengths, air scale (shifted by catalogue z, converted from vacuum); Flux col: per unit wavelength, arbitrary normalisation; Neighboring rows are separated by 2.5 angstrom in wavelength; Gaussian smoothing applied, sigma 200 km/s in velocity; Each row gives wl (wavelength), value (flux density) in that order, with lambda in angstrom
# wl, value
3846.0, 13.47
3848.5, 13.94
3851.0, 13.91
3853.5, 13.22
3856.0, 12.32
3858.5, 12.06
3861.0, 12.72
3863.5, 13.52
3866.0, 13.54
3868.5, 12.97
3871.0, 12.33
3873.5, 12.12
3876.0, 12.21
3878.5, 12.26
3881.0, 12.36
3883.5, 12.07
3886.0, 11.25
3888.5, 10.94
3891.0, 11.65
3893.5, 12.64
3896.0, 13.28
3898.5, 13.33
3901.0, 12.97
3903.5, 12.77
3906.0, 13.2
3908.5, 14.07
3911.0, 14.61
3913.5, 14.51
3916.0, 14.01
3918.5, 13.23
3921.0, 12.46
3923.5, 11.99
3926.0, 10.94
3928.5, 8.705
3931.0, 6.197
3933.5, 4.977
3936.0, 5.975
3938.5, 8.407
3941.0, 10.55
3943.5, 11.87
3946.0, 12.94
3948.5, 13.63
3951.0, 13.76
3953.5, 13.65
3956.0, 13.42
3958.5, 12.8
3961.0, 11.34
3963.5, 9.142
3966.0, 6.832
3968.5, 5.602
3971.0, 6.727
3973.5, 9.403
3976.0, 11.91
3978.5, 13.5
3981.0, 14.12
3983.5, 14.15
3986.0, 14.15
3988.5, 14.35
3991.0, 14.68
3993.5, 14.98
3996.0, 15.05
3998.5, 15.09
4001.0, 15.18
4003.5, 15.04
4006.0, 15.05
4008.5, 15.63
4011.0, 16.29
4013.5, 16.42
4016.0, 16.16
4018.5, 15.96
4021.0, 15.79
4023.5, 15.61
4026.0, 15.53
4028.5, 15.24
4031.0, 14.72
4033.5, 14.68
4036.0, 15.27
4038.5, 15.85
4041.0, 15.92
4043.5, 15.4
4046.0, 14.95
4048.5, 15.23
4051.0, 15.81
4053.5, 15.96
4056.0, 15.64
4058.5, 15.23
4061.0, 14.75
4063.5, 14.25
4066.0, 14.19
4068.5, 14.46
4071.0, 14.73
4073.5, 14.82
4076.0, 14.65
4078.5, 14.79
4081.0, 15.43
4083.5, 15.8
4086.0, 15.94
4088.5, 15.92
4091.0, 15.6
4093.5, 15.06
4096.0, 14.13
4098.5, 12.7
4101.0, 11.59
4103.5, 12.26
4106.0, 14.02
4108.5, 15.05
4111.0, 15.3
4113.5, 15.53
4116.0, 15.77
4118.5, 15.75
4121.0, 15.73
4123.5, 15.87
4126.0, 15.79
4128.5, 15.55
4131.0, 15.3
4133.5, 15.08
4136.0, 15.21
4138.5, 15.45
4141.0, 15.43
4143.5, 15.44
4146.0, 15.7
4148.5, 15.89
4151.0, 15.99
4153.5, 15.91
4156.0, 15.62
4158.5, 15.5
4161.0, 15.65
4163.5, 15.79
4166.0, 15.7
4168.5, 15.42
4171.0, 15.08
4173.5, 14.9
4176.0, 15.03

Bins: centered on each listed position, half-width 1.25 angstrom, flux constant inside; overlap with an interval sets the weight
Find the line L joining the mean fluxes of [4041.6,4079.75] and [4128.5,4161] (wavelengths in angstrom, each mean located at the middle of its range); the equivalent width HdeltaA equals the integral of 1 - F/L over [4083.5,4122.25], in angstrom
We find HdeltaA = 1.4 angstrom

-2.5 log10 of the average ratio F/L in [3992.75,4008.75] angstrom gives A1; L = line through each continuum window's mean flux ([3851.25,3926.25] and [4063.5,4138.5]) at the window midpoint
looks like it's -0.09 mag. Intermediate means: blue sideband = 12.8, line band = 15.1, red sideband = 14.9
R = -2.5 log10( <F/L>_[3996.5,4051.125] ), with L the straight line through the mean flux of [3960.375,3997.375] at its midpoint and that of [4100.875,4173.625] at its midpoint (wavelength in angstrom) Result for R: -0.21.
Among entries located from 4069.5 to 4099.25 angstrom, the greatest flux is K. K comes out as 15.94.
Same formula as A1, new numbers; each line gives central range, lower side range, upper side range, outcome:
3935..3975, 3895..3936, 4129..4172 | 0.19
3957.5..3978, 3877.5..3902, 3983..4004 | 0.45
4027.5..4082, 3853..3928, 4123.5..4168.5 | -0.04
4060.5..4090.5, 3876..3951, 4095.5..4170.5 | -0.06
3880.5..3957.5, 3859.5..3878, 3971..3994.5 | 0.09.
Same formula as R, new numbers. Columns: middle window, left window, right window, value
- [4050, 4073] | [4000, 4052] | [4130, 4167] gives 0.04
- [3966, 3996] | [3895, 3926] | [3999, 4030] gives 0.23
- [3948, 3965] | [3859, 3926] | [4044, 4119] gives 0.09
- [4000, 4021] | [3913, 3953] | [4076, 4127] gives -0.23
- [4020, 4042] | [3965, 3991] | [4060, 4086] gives -0.16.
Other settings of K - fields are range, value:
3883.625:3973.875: 14.61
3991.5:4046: 16.42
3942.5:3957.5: 13.76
